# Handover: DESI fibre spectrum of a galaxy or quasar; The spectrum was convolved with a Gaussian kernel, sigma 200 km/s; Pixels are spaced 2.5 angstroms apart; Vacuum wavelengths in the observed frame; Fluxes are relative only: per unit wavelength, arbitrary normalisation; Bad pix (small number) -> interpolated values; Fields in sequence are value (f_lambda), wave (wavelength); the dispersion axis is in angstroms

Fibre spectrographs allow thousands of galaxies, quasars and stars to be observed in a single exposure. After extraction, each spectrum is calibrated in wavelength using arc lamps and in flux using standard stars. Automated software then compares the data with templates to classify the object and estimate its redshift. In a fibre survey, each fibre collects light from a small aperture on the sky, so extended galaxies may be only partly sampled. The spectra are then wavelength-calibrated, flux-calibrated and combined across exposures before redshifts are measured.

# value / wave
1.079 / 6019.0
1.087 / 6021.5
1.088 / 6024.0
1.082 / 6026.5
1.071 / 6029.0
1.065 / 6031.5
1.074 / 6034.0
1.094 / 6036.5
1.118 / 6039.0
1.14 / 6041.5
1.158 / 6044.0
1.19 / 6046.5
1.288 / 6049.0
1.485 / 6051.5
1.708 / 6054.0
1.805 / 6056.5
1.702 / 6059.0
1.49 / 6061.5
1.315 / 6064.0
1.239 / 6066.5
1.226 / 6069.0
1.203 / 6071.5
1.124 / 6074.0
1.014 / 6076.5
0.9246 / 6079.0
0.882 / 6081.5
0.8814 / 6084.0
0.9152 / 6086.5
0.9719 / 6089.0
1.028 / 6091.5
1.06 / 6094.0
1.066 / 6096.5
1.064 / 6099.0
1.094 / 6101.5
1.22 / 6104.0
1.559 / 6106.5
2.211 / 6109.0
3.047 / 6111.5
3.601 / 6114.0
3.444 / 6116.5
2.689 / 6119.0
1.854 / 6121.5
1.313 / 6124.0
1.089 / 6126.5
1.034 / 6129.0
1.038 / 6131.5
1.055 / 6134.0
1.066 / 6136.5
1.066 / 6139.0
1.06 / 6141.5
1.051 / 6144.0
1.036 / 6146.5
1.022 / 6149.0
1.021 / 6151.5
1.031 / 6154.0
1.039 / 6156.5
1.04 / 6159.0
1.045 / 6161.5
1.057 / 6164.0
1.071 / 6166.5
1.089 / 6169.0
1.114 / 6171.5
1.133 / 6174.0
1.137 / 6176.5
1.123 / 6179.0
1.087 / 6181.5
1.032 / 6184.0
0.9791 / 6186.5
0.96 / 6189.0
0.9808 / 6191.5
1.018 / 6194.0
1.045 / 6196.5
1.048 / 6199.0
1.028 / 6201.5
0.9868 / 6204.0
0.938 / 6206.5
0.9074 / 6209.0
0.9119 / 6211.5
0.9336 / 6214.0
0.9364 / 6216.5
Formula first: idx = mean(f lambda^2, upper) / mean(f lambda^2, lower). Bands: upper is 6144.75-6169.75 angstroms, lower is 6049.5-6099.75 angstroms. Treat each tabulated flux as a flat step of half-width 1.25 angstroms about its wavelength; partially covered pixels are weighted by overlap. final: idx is 0.9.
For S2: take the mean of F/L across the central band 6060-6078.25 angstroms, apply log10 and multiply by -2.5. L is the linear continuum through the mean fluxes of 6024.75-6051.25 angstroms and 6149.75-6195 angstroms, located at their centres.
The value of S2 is -0.10 mag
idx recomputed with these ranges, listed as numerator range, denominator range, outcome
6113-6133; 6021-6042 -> 1.87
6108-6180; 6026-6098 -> 1.24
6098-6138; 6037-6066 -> 1.31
